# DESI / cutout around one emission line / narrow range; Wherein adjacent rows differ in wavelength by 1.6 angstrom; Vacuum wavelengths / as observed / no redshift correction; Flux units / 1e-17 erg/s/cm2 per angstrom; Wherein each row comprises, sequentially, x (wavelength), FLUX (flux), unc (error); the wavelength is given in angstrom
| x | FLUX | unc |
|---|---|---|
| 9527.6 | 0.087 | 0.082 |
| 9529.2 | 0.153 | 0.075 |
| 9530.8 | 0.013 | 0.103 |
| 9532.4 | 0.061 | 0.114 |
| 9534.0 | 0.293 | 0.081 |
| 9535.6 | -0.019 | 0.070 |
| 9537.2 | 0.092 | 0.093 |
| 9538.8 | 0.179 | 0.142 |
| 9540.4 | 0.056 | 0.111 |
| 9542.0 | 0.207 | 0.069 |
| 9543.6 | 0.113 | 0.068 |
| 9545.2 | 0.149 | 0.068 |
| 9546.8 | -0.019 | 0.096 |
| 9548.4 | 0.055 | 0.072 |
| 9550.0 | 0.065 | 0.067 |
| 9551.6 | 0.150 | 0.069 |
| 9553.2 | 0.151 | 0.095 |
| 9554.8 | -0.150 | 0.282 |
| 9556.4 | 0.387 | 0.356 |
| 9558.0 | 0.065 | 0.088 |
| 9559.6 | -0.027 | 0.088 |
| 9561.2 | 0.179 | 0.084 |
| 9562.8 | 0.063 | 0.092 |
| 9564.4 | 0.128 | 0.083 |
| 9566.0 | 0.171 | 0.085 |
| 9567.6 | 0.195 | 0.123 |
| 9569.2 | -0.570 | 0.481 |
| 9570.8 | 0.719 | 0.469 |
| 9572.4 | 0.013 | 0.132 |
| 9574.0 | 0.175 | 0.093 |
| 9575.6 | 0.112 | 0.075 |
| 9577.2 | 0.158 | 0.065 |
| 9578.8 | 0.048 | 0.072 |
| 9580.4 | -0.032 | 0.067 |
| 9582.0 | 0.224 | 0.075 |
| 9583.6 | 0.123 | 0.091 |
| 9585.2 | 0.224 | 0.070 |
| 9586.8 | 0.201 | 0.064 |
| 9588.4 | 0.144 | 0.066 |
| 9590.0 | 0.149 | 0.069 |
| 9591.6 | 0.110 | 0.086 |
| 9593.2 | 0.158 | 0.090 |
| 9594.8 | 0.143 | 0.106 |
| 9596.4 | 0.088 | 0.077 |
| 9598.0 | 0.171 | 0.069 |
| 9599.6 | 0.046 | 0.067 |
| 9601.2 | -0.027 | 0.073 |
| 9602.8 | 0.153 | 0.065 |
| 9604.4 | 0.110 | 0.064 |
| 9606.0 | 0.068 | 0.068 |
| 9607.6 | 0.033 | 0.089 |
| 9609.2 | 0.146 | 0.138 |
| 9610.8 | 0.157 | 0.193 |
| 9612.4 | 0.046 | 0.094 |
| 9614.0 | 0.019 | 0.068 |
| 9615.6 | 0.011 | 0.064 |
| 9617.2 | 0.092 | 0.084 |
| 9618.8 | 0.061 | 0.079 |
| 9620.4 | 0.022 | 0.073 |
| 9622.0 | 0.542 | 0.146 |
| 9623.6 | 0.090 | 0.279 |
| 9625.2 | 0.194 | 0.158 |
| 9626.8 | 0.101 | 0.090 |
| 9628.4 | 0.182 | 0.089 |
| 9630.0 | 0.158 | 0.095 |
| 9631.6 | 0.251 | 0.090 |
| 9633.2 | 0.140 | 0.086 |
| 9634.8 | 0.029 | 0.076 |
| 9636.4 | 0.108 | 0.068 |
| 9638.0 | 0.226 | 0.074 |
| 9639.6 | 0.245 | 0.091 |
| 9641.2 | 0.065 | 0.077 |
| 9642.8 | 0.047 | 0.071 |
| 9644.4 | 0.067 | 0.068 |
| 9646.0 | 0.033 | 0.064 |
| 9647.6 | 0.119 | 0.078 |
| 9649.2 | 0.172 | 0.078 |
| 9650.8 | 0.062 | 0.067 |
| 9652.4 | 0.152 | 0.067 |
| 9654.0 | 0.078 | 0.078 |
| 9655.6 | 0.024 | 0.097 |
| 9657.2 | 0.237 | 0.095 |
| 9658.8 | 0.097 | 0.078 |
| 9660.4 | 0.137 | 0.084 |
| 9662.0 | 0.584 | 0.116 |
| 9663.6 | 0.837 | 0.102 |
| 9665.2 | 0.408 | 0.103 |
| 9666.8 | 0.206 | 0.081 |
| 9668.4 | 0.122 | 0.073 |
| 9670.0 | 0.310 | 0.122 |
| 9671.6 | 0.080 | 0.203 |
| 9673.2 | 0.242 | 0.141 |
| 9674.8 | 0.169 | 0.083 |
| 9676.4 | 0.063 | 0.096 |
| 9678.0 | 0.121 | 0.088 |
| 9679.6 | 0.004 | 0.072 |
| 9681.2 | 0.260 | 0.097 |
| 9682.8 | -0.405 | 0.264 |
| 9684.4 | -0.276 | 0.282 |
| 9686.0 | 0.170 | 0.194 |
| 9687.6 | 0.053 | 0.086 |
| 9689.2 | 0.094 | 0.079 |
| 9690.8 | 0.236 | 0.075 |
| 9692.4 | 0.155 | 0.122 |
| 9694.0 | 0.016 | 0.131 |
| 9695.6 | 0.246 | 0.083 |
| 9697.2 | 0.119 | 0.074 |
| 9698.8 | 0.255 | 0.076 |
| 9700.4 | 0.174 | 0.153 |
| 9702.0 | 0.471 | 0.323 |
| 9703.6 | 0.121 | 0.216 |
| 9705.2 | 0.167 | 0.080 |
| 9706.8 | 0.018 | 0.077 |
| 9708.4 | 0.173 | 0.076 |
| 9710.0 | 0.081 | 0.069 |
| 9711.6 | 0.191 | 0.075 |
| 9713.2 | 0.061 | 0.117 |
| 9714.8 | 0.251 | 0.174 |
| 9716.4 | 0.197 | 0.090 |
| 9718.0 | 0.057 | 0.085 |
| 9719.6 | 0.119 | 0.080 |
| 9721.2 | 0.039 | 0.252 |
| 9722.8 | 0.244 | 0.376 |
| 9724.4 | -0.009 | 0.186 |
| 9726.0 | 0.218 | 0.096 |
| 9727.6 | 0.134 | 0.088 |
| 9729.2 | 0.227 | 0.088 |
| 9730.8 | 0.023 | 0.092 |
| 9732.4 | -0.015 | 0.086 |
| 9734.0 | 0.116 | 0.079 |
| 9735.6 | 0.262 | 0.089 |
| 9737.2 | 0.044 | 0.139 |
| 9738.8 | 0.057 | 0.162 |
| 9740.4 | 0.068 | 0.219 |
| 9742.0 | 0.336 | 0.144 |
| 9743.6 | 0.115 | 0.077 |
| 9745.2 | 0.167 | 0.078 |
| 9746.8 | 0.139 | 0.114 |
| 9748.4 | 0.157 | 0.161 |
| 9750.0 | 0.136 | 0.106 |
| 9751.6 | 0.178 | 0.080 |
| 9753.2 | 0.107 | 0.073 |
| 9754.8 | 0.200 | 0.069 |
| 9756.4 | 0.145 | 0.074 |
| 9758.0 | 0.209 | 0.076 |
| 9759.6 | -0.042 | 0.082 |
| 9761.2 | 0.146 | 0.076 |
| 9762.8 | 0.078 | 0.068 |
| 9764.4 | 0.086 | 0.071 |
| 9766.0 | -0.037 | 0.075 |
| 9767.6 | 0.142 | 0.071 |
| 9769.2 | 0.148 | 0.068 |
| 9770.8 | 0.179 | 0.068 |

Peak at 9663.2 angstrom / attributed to H-beta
